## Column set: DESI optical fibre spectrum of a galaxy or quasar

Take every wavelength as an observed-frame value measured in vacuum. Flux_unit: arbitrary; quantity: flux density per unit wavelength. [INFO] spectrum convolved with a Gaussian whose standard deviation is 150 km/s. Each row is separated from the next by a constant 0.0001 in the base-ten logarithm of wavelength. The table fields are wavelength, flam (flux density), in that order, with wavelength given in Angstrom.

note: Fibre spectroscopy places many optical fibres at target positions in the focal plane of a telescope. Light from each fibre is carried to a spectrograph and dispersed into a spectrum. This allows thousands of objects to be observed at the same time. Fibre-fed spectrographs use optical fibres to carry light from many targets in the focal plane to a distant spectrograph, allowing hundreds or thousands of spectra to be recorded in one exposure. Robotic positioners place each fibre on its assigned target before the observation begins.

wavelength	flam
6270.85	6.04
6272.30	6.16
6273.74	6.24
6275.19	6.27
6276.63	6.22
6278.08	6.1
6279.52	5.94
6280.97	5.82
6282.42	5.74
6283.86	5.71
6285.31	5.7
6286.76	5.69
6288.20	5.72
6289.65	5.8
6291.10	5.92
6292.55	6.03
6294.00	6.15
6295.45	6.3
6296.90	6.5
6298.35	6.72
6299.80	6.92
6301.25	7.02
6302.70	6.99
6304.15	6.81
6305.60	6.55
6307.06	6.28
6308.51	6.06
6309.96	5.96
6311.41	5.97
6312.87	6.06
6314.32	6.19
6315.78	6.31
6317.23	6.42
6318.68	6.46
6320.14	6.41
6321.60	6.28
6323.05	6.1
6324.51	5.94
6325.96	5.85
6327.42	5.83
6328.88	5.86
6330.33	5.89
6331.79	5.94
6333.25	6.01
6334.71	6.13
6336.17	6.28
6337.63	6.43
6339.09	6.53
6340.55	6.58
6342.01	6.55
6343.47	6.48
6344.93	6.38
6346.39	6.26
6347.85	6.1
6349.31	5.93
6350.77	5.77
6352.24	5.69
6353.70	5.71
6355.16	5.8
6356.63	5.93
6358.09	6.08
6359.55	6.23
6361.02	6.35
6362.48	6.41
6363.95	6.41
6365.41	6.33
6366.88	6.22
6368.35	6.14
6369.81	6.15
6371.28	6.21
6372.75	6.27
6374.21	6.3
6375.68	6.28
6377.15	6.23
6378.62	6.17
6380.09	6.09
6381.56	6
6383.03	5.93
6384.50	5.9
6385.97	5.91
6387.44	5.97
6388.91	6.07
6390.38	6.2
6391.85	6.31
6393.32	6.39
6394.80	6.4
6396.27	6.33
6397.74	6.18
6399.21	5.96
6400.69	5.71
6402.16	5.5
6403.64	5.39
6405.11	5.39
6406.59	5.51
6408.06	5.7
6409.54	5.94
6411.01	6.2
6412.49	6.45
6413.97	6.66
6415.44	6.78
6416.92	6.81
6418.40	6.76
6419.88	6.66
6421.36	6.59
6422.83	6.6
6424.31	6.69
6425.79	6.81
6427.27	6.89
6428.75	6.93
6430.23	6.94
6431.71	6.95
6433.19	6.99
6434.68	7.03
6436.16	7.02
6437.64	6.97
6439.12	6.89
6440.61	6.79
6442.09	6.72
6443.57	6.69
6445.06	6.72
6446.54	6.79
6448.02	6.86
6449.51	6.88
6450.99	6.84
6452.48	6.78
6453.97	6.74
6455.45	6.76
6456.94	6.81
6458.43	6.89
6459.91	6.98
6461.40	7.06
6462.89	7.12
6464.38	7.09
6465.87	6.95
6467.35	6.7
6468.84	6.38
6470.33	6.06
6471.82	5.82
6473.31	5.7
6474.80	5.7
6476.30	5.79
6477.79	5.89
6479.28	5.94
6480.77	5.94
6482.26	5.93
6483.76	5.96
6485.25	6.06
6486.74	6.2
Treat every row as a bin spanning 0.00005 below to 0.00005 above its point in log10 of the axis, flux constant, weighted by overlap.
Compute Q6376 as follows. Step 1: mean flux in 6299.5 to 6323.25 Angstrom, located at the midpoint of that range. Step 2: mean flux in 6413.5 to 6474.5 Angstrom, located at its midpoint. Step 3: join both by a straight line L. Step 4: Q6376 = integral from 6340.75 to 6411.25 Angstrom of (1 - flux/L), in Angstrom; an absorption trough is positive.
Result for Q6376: 5.3 Angstrom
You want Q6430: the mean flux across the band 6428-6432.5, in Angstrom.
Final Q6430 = 6.94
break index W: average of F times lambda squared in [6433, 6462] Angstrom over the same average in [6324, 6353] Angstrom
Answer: 1.2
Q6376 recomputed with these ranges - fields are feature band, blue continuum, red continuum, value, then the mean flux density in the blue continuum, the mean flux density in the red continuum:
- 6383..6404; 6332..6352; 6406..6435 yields 1.5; 6.24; 6.59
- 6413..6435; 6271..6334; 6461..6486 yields -2.1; 6.16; 6.23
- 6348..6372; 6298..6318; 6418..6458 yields 1.9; 6.44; 6.82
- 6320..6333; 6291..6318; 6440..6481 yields 0.8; 6.39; 6.56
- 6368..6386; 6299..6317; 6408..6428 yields 1.1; 6.43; 6.57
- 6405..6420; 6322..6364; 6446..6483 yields 0.1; 6.12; 6.49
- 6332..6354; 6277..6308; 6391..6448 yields 0.4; 6.21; 6.48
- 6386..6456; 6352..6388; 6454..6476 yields -1.4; 6.11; 6.56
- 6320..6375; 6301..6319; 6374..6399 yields 1.0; 6.37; 6.15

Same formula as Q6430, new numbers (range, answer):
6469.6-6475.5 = 5.82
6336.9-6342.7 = 6.52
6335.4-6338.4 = 6.35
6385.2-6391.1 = 6.04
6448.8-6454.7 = 6.81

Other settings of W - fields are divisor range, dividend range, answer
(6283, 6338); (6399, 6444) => 1.09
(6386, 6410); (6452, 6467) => 1.19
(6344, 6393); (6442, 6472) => 1.14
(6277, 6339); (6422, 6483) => 1.13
